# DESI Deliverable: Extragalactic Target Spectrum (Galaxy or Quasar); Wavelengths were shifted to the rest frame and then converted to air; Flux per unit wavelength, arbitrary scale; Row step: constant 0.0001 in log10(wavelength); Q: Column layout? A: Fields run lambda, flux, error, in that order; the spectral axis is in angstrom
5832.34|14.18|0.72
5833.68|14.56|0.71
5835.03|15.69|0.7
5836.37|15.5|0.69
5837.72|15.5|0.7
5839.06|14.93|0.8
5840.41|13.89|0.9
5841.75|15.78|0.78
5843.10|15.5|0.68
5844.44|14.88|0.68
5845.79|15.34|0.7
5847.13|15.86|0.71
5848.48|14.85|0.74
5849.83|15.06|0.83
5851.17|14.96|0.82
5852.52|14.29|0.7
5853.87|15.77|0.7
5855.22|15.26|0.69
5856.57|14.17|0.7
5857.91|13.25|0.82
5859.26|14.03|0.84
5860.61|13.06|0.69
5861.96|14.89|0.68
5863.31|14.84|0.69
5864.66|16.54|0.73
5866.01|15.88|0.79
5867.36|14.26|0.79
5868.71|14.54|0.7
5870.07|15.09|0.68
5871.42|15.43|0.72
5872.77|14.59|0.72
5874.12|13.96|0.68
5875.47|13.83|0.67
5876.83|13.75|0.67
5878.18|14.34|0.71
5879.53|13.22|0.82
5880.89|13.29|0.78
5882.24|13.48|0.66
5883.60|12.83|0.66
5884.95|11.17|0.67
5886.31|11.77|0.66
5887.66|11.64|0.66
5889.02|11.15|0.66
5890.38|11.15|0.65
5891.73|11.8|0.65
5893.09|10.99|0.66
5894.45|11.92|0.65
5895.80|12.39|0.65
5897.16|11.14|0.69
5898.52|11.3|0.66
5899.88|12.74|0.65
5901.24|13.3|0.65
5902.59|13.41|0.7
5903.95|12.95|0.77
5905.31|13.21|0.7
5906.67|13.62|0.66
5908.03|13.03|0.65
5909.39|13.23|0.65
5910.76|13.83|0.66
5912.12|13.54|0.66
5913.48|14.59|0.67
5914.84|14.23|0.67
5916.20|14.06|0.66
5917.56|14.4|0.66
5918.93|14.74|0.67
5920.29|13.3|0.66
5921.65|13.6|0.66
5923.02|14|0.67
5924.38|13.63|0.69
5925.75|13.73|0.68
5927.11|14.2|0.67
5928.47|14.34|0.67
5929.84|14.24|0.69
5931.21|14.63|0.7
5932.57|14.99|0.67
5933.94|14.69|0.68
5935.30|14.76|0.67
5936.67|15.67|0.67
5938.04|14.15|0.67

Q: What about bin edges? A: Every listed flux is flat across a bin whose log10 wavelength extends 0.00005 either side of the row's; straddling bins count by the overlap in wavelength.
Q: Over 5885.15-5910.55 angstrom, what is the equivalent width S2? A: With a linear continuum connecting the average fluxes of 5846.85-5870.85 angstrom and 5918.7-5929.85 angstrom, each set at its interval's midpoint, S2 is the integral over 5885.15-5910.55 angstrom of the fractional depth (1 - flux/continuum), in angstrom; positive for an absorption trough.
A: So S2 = 3.6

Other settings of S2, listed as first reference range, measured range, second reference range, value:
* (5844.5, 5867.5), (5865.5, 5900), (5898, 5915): 2.7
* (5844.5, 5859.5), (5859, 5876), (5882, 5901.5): -1.3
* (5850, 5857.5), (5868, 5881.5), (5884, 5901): -1.1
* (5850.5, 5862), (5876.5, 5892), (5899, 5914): 1.5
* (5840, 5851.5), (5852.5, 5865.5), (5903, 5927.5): 0.2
